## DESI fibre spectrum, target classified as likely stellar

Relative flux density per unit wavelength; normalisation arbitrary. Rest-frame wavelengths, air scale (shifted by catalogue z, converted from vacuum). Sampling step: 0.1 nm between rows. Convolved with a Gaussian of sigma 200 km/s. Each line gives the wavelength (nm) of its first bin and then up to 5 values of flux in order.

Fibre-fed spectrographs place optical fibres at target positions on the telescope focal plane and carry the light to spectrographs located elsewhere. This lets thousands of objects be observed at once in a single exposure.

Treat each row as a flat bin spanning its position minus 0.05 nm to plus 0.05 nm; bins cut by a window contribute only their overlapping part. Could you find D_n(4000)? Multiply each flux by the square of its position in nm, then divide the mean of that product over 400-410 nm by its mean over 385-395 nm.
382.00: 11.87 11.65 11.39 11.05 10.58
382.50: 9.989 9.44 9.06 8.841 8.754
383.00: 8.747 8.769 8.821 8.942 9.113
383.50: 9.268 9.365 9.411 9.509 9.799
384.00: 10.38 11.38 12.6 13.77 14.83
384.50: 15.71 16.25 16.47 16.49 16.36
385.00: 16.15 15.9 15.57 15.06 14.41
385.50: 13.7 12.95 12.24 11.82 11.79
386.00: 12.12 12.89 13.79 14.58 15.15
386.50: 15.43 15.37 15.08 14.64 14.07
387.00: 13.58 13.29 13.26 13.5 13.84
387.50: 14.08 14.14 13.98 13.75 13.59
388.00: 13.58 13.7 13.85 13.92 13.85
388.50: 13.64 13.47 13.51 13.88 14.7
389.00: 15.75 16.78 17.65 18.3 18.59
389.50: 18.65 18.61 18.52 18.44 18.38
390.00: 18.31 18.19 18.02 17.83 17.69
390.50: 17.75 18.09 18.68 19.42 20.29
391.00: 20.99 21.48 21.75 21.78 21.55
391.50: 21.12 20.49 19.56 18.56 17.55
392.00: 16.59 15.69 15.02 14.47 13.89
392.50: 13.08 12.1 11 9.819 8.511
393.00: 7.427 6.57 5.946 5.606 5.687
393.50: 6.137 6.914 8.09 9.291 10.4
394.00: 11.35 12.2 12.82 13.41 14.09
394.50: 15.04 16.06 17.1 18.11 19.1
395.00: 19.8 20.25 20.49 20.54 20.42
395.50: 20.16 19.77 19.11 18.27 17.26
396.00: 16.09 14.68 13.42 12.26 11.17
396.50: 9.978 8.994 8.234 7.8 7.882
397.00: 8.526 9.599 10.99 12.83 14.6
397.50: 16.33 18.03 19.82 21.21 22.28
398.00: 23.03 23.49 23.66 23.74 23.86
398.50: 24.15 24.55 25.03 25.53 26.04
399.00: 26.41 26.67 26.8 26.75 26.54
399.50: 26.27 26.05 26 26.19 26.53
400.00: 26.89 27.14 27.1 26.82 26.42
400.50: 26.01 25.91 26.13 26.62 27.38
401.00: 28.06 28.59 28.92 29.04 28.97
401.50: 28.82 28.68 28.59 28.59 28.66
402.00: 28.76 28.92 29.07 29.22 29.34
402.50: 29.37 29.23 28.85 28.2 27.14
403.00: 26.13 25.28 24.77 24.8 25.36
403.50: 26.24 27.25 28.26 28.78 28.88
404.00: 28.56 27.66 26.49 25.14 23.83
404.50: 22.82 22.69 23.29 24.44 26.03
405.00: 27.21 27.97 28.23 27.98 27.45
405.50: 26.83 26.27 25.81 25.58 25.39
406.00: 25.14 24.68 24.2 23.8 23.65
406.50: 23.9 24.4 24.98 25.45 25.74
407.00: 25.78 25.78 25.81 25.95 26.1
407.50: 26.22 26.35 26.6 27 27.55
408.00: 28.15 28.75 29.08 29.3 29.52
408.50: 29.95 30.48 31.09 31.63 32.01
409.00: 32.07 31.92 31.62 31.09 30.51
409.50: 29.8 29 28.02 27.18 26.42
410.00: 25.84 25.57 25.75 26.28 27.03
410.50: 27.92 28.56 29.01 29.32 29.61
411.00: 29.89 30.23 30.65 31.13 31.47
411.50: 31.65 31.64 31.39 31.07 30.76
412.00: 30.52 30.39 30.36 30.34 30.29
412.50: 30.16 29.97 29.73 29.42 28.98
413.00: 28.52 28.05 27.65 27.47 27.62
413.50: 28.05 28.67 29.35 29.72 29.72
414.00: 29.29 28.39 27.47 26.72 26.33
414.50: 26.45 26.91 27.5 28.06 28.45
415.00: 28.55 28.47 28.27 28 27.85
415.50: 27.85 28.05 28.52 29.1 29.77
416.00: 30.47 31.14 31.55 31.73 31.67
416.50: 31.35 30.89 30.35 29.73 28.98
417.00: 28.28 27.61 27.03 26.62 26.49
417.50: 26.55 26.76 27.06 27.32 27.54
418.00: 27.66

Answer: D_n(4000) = 1.99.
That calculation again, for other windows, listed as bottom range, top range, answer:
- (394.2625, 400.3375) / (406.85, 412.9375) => 1.58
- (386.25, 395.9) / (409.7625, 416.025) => 2.08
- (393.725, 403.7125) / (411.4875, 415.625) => 1.42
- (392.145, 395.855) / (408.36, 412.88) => 2.39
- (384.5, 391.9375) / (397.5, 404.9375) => 1.74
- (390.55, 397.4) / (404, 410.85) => 2.01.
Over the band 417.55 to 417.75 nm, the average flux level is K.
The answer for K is 26.9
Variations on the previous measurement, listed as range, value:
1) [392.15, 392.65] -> 13.7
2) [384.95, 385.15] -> 16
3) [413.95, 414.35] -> 28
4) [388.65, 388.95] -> 14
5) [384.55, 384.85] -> 16.4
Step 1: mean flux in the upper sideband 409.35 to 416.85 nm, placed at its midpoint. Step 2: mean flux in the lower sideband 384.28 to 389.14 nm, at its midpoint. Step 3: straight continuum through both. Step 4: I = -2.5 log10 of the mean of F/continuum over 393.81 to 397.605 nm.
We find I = 0.30 mag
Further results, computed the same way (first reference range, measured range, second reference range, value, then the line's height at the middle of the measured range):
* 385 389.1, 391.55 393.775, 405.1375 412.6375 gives 0.433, 17.7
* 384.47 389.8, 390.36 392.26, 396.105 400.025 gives -0.154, 16.6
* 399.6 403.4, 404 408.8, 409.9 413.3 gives 0.080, 28.4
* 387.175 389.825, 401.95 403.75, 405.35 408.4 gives -0.164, 23.7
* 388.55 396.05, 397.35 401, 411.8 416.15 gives -0.228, 20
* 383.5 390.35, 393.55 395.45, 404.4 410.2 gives 0.272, 19.2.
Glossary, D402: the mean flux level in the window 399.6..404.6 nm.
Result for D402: 27.3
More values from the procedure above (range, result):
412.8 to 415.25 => 28.1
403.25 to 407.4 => 25.8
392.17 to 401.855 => 18.7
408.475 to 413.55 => 29.5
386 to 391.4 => 16.2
